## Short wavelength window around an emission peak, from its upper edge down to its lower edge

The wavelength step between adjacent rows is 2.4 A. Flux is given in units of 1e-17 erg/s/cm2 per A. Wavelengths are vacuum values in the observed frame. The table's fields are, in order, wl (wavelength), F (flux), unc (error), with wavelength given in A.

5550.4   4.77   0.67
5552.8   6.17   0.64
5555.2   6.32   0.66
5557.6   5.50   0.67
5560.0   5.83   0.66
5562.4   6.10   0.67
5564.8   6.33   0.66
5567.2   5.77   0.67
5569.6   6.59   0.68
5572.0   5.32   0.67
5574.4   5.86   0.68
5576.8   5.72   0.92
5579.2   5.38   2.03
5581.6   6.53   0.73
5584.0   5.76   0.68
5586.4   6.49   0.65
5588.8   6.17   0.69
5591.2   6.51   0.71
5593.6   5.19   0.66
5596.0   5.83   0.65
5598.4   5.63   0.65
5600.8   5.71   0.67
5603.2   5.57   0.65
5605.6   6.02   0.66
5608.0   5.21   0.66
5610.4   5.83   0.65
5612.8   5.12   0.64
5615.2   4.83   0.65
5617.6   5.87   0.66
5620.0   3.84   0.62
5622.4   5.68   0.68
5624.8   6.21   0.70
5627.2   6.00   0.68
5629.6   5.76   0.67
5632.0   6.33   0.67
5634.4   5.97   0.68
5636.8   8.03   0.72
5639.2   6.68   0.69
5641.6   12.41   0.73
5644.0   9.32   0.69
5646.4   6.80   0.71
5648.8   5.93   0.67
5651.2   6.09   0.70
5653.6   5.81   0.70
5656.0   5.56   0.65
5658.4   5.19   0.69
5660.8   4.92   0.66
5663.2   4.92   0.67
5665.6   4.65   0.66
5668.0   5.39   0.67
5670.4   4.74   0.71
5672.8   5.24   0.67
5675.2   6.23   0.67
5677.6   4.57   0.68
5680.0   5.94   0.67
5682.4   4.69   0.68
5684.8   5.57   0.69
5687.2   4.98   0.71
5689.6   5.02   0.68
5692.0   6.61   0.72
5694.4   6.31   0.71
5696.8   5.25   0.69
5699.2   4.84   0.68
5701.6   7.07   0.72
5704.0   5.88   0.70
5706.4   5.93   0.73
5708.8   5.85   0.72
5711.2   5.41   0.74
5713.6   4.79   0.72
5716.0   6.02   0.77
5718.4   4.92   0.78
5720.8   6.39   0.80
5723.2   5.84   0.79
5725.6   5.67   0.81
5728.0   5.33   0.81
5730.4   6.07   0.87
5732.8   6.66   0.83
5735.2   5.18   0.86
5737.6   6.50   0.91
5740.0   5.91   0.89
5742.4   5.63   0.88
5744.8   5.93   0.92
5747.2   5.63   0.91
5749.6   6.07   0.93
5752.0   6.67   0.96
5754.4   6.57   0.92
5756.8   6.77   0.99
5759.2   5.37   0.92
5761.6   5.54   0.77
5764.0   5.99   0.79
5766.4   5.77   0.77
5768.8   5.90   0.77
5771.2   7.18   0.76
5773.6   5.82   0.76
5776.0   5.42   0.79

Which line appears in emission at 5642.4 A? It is Hbeta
